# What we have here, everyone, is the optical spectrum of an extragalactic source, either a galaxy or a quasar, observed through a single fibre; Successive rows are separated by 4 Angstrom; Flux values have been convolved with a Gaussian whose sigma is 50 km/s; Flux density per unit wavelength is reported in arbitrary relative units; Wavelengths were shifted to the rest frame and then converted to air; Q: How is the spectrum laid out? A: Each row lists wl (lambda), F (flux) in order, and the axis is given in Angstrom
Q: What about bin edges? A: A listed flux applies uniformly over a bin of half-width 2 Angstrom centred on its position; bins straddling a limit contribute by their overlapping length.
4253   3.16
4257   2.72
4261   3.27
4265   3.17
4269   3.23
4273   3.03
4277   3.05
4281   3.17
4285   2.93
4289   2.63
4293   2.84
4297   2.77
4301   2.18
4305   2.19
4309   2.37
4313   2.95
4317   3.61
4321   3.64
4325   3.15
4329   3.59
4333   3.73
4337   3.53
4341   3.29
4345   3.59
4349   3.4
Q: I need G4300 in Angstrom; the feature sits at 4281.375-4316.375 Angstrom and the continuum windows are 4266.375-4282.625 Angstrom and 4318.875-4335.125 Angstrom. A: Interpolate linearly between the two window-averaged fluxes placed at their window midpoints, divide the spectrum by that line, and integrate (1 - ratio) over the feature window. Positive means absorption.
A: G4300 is 6.7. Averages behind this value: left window 3.12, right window 3.53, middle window 2.67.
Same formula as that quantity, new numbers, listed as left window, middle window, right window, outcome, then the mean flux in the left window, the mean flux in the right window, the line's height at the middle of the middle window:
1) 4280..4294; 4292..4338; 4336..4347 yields 2.20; 2.88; 3.46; 3.18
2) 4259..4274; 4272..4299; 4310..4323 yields 2.69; 3.18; 3.32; 3.24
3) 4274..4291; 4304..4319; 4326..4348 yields 2.03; 2.95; 3.52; 3.25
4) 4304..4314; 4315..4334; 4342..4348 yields -3.97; 2.49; 3.51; 2.93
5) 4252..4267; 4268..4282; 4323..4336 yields 0.26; 3.07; 3.49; 3.17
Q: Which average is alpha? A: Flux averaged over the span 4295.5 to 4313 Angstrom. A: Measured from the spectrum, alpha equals 2.43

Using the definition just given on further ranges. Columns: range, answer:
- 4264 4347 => 3.08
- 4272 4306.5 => 2.75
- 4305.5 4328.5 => 3.11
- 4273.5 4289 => 2.99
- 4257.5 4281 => 3.12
